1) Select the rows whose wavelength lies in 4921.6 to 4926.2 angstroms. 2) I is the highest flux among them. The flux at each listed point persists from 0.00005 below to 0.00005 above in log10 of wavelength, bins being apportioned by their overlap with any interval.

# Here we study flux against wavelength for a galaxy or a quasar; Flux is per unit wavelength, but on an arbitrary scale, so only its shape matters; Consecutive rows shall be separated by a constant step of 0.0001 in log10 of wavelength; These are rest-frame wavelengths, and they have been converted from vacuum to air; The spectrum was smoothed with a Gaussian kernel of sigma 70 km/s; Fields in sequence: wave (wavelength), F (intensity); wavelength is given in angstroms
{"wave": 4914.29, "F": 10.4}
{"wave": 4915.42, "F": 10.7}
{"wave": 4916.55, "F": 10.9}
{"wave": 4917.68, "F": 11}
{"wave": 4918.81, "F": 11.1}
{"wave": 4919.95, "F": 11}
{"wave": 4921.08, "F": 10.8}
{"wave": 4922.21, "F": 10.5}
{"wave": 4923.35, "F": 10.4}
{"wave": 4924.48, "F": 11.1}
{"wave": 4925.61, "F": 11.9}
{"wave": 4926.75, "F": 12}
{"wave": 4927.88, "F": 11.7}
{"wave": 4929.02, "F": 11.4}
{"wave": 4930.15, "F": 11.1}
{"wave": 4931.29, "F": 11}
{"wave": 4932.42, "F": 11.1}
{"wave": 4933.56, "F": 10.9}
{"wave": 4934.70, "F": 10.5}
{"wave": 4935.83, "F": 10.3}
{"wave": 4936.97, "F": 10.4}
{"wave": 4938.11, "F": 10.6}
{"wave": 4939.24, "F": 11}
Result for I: 11.9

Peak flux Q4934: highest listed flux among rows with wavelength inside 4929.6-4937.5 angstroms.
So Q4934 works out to 11.1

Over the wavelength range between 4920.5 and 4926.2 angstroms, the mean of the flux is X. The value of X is 10.9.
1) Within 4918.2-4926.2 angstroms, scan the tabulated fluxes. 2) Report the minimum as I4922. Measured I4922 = 10.4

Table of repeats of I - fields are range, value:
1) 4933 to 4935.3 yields 10.9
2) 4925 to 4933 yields 12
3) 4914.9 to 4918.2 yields 11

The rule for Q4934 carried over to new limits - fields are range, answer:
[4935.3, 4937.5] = 10.4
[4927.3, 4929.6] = 11.7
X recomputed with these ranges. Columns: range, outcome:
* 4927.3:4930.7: 11.4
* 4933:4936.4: 10.6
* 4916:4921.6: 11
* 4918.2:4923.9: 10.8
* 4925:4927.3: 11.9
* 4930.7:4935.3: 10.9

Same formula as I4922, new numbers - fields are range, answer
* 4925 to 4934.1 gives 10.9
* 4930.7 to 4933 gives 11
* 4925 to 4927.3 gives 11.9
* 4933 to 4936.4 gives 10.3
